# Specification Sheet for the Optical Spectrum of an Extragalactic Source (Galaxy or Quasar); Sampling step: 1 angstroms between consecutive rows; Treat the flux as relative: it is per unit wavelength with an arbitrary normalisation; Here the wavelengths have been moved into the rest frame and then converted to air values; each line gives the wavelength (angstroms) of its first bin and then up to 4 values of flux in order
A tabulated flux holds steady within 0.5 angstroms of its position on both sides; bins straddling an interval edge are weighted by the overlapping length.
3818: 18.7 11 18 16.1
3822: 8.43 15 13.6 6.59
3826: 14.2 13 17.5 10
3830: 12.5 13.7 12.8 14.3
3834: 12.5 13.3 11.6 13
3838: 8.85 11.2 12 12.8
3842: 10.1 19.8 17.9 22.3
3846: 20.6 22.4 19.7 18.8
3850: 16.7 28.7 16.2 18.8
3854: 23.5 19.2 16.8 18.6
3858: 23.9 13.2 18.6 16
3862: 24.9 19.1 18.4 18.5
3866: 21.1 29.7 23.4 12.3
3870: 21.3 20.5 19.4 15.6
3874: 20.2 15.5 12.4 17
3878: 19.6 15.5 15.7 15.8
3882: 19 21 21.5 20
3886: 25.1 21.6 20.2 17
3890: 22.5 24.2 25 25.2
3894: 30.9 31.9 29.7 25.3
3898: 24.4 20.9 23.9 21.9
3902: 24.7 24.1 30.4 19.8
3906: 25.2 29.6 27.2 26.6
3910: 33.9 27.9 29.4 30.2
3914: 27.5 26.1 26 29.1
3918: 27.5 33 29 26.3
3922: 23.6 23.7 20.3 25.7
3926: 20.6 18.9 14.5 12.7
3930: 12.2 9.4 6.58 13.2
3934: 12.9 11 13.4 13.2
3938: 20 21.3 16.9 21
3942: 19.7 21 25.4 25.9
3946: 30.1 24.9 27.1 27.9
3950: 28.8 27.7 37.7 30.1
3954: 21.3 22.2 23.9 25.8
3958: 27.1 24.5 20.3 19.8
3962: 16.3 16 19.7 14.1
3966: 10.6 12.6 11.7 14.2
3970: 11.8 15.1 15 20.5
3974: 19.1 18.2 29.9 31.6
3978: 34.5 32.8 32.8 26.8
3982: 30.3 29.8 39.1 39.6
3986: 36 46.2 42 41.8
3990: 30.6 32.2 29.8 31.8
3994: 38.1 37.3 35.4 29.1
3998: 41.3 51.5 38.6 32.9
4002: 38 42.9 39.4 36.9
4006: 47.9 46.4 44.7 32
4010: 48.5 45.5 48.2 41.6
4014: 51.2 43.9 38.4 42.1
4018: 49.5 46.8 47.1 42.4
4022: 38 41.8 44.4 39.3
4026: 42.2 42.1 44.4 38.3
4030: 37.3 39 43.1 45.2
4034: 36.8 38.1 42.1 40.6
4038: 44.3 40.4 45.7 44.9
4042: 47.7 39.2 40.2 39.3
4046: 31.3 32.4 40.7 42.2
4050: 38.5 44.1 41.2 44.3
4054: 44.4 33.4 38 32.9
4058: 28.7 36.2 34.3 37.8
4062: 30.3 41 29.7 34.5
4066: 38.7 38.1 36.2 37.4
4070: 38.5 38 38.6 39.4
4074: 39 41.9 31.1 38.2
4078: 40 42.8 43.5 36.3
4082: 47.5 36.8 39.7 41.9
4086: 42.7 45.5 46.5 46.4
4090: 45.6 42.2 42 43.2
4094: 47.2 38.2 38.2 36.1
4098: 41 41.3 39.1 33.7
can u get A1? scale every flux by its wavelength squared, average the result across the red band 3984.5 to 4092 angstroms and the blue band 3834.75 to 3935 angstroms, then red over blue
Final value 2.1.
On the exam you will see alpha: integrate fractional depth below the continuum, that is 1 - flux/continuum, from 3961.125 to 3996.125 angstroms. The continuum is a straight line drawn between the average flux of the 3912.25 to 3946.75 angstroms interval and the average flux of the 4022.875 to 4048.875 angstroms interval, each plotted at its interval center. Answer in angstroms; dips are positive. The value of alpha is 4.4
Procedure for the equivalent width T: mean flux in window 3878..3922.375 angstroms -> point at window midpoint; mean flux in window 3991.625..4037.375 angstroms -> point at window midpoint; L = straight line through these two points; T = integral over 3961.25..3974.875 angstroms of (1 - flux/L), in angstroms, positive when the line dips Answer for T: 7.6 angstroms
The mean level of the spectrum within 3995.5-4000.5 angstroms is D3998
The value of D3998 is 39.2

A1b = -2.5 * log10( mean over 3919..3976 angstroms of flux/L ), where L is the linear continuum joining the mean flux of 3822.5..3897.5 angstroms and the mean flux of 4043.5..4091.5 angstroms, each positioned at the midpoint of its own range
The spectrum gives 0.318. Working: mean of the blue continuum 18.3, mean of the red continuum 38.9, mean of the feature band 20.1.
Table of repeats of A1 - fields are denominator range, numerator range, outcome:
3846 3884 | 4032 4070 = 2.22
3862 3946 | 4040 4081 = 1.90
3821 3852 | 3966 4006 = 2.27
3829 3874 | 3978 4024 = 2.43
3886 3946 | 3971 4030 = 1.73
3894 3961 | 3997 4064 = 1.82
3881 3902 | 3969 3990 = 1.31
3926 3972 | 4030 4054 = 2.22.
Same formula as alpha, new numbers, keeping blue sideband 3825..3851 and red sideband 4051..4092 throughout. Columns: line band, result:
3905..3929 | -2.8 angstroms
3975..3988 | -1.7 angstroms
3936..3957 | 1.7 angstroms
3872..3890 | 0.8 angstroms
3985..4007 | -4.9 angstroms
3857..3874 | -1.8 angstroms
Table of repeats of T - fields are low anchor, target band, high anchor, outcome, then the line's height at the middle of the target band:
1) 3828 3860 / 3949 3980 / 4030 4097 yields 7.5 angstroms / 29.2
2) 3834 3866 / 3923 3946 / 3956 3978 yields 1.6 angstroms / 18.8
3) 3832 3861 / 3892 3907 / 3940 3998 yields -3.4 angstroms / 21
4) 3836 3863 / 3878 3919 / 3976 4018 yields 0.3 angstroms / 24.7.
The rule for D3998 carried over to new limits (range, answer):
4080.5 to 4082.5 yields 41.9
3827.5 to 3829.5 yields 13.8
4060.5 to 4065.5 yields 34.7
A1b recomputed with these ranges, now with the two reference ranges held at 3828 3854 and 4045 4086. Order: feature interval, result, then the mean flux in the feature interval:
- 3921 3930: 0.21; 19.9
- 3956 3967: 0.39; 19.3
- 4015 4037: -0.22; 41.8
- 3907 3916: -0.24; 28.5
